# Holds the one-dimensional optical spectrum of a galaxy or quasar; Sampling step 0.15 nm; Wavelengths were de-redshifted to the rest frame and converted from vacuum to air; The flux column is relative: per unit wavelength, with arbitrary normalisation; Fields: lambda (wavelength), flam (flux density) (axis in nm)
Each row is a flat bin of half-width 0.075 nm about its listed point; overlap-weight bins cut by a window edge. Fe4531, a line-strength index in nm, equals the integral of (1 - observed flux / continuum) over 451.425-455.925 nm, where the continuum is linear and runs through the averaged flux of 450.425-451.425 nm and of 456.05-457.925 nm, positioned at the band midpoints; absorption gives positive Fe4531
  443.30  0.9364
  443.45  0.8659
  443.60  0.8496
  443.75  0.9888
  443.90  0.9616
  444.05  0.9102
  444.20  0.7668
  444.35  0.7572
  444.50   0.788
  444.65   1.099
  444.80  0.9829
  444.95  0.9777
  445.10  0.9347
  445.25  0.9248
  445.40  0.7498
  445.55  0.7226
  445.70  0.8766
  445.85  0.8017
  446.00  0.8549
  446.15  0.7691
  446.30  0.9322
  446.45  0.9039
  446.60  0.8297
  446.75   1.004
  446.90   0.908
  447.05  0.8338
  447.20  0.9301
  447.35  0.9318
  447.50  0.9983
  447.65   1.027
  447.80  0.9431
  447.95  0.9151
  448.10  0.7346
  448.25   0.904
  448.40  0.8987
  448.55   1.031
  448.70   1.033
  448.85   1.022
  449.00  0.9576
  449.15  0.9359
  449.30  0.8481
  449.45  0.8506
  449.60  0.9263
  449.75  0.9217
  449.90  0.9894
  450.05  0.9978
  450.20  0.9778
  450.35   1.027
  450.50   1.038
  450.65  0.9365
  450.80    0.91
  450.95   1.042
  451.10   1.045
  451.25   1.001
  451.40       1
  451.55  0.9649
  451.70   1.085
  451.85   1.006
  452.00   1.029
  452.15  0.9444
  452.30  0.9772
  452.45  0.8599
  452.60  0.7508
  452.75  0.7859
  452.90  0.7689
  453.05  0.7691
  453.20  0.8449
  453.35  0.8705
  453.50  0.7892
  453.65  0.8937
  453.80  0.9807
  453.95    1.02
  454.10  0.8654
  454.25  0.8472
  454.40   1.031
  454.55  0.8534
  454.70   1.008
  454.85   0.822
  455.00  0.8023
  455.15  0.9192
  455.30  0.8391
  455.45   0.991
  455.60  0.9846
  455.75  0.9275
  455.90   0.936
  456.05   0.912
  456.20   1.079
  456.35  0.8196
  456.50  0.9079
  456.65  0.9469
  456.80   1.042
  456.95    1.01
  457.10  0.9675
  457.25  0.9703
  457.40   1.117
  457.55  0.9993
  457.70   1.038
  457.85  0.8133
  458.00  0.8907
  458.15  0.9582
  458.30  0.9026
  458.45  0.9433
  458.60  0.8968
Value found 0.36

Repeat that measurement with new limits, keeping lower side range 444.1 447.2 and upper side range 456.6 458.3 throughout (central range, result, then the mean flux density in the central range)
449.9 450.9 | -0.08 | 0.983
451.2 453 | 0.00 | 0.928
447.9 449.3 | -0.05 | 0.933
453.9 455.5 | 0.08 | 0.906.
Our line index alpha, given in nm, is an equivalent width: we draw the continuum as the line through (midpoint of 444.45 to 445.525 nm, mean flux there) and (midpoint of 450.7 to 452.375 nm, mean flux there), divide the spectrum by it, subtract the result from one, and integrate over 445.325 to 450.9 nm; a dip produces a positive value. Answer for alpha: 0.24 nm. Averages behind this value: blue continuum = 0.916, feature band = 0.916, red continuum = 0.999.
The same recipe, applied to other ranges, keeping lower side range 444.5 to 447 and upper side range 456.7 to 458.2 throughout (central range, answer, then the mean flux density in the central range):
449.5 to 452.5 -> -0.175 nm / 0.984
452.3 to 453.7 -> 0.183 nm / 0.822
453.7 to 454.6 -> 0.019 nm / 0.934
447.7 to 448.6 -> 0.003 nm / 0.904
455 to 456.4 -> 0.054 nm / 0.929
